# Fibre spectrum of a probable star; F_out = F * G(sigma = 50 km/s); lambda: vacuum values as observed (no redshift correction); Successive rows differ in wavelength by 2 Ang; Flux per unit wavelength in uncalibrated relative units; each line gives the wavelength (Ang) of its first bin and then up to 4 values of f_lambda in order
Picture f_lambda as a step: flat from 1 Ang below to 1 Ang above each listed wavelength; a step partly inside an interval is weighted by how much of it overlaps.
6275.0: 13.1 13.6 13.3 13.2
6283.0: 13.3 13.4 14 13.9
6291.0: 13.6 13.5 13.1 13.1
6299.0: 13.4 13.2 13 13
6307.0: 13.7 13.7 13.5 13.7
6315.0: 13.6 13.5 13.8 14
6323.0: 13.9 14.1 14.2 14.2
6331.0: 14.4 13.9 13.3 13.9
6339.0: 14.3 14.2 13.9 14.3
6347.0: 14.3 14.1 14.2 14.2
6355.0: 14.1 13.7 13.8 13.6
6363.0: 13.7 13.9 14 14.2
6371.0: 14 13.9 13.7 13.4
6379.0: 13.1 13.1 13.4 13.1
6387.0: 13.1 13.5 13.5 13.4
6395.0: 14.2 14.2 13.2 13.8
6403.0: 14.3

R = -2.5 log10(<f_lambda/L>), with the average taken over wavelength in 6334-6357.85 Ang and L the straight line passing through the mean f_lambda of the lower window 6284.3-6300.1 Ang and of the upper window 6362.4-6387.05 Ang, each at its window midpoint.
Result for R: -0.04 mag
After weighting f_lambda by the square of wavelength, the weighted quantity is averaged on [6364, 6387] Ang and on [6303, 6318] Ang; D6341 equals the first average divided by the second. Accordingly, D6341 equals 1.03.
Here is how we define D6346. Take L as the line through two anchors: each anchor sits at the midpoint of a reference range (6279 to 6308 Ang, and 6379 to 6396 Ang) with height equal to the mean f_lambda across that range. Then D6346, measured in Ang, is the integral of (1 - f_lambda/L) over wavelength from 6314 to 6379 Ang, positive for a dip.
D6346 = -2.6 Ang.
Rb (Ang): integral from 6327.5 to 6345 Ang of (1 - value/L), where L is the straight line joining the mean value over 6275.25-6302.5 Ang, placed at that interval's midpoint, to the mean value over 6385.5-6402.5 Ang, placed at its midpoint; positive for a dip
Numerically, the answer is -0.68 Ang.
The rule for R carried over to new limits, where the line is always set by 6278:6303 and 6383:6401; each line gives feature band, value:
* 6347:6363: -0.038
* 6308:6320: -0.016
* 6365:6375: -0.038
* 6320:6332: -0.054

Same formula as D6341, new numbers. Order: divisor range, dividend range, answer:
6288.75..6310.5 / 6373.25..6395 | 1.03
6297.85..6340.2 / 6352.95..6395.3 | 1.01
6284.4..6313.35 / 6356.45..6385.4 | 1.04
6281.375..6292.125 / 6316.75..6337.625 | 1.04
